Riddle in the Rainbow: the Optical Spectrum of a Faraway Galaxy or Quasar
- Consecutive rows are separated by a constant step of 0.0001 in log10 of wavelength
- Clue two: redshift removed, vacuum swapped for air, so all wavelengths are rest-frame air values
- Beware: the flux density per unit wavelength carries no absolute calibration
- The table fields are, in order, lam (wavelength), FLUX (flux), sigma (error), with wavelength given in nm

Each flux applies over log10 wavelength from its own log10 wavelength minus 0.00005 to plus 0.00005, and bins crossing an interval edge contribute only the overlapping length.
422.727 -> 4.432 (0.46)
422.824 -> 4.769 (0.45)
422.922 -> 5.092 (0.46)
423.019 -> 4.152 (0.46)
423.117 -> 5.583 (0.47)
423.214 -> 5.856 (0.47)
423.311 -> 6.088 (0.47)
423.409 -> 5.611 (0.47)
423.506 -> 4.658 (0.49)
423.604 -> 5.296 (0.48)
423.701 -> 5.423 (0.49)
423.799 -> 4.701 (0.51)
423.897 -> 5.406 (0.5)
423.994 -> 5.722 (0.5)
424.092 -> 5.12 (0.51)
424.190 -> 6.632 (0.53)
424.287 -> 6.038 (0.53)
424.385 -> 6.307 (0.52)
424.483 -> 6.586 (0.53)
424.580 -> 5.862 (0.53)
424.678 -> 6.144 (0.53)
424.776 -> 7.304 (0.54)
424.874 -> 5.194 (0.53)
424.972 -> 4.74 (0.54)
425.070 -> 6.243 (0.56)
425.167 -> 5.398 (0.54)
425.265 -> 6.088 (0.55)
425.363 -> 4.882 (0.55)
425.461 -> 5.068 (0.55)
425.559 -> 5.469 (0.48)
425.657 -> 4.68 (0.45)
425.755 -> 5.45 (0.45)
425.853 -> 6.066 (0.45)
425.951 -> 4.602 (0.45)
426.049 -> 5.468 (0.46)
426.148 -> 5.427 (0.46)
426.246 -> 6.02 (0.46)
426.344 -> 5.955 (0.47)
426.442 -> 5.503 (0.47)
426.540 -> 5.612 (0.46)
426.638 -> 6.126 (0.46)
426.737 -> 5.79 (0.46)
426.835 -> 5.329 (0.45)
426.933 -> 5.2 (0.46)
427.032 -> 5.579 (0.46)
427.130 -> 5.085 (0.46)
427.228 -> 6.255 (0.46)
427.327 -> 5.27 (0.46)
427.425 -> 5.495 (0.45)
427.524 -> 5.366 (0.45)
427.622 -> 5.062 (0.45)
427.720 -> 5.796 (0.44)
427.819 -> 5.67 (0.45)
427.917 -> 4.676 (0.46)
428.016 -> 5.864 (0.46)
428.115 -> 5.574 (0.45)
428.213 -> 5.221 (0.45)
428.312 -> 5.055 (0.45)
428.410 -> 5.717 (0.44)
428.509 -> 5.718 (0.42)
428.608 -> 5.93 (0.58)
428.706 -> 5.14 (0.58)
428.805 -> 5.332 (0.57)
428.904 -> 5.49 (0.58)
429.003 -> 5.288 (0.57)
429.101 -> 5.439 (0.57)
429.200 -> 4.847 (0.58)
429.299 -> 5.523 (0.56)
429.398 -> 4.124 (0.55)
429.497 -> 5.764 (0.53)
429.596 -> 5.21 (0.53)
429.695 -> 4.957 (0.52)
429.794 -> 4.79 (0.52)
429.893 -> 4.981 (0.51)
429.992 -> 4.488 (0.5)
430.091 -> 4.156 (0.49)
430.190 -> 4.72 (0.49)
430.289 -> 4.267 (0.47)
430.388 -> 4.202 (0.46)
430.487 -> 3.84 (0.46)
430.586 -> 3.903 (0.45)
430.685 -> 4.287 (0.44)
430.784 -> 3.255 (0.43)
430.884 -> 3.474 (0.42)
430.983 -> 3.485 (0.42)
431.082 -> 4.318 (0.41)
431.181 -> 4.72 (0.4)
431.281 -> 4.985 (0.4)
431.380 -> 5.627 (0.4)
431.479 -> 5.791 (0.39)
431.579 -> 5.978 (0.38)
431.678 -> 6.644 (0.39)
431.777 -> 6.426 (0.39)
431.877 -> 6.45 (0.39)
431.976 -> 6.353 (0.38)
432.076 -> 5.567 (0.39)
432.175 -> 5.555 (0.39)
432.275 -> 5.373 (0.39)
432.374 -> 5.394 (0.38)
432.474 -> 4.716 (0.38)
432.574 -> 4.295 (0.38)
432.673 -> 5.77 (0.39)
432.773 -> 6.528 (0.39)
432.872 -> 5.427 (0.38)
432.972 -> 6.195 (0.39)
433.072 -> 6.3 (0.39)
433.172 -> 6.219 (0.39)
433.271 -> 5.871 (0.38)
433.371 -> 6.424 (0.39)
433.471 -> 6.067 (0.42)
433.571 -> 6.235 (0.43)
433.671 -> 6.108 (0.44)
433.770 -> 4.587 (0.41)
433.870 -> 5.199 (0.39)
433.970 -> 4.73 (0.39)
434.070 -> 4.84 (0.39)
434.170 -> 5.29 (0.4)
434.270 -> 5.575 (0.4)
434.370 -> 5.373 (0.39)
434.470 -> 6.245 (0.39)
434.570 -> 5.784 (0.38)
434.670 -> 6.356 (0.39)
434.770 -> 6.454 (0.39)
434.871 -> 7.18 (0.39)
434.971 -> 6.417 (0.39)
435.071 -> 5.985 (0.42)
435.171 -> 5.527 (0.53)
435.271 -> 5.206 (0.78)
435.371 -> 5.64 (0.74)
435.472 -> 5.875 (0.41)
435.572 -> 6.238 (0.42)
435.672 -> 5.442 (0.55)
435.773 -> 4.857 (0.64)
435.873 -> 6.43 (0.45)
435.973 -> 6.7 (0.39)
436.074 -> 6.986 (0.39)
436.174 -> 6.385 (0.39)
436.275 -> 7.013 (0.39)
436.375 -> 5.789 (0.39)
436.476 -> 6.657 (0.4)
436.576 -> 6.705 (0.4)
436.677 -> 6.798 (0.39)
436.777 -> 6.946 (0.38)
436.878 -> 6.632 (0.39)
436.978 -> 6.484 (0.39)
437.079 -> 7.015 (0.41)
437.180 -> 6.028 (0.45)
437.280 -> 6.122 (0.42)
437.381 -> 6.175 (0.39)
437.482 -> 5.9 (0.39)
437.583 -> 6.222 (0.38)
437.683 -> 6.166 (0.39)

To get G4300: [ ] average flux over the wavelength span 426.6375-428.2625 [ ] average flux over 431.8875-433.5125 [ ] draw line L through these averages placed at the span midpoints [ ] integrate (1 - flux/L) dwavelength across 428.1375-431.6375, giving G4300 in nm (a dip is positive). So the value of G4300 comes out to 0.46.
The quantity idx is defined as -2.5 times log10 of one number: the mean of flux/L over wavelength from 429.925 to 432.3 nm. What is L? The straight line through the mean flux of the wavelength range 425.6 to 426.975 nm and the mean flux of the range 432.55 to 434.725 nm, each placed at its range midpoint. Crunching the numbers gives 0.154 mag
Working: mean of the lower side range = 5.52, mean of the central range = 4.91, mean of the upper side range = 5.72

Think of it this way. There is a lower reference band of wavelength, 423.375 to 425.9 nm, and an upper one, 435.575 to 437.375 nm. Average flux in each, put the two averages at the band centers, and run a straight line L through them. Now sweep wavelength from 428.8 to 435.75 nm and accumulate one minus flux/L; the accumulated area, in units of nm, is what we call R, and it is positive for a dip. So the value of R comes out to 0.88 nm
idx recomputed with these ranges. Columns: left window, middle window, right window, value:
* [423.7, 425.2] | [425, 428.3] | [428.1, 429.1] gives 0.03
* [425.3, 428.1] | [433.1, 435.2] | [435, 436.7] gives 0.03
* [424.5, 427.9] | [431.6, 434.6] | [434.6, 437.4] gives 0.06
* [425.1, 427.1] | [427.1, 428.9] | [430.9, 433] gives 0.00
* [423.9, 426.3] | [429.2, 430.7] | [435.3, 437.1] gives 0.28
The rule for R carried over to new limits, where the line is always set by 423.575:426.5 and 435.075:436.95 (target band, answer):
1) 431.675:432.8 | 0.06 nm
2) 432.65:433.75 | 0.00 nm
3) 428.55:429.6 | 0.10 nm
